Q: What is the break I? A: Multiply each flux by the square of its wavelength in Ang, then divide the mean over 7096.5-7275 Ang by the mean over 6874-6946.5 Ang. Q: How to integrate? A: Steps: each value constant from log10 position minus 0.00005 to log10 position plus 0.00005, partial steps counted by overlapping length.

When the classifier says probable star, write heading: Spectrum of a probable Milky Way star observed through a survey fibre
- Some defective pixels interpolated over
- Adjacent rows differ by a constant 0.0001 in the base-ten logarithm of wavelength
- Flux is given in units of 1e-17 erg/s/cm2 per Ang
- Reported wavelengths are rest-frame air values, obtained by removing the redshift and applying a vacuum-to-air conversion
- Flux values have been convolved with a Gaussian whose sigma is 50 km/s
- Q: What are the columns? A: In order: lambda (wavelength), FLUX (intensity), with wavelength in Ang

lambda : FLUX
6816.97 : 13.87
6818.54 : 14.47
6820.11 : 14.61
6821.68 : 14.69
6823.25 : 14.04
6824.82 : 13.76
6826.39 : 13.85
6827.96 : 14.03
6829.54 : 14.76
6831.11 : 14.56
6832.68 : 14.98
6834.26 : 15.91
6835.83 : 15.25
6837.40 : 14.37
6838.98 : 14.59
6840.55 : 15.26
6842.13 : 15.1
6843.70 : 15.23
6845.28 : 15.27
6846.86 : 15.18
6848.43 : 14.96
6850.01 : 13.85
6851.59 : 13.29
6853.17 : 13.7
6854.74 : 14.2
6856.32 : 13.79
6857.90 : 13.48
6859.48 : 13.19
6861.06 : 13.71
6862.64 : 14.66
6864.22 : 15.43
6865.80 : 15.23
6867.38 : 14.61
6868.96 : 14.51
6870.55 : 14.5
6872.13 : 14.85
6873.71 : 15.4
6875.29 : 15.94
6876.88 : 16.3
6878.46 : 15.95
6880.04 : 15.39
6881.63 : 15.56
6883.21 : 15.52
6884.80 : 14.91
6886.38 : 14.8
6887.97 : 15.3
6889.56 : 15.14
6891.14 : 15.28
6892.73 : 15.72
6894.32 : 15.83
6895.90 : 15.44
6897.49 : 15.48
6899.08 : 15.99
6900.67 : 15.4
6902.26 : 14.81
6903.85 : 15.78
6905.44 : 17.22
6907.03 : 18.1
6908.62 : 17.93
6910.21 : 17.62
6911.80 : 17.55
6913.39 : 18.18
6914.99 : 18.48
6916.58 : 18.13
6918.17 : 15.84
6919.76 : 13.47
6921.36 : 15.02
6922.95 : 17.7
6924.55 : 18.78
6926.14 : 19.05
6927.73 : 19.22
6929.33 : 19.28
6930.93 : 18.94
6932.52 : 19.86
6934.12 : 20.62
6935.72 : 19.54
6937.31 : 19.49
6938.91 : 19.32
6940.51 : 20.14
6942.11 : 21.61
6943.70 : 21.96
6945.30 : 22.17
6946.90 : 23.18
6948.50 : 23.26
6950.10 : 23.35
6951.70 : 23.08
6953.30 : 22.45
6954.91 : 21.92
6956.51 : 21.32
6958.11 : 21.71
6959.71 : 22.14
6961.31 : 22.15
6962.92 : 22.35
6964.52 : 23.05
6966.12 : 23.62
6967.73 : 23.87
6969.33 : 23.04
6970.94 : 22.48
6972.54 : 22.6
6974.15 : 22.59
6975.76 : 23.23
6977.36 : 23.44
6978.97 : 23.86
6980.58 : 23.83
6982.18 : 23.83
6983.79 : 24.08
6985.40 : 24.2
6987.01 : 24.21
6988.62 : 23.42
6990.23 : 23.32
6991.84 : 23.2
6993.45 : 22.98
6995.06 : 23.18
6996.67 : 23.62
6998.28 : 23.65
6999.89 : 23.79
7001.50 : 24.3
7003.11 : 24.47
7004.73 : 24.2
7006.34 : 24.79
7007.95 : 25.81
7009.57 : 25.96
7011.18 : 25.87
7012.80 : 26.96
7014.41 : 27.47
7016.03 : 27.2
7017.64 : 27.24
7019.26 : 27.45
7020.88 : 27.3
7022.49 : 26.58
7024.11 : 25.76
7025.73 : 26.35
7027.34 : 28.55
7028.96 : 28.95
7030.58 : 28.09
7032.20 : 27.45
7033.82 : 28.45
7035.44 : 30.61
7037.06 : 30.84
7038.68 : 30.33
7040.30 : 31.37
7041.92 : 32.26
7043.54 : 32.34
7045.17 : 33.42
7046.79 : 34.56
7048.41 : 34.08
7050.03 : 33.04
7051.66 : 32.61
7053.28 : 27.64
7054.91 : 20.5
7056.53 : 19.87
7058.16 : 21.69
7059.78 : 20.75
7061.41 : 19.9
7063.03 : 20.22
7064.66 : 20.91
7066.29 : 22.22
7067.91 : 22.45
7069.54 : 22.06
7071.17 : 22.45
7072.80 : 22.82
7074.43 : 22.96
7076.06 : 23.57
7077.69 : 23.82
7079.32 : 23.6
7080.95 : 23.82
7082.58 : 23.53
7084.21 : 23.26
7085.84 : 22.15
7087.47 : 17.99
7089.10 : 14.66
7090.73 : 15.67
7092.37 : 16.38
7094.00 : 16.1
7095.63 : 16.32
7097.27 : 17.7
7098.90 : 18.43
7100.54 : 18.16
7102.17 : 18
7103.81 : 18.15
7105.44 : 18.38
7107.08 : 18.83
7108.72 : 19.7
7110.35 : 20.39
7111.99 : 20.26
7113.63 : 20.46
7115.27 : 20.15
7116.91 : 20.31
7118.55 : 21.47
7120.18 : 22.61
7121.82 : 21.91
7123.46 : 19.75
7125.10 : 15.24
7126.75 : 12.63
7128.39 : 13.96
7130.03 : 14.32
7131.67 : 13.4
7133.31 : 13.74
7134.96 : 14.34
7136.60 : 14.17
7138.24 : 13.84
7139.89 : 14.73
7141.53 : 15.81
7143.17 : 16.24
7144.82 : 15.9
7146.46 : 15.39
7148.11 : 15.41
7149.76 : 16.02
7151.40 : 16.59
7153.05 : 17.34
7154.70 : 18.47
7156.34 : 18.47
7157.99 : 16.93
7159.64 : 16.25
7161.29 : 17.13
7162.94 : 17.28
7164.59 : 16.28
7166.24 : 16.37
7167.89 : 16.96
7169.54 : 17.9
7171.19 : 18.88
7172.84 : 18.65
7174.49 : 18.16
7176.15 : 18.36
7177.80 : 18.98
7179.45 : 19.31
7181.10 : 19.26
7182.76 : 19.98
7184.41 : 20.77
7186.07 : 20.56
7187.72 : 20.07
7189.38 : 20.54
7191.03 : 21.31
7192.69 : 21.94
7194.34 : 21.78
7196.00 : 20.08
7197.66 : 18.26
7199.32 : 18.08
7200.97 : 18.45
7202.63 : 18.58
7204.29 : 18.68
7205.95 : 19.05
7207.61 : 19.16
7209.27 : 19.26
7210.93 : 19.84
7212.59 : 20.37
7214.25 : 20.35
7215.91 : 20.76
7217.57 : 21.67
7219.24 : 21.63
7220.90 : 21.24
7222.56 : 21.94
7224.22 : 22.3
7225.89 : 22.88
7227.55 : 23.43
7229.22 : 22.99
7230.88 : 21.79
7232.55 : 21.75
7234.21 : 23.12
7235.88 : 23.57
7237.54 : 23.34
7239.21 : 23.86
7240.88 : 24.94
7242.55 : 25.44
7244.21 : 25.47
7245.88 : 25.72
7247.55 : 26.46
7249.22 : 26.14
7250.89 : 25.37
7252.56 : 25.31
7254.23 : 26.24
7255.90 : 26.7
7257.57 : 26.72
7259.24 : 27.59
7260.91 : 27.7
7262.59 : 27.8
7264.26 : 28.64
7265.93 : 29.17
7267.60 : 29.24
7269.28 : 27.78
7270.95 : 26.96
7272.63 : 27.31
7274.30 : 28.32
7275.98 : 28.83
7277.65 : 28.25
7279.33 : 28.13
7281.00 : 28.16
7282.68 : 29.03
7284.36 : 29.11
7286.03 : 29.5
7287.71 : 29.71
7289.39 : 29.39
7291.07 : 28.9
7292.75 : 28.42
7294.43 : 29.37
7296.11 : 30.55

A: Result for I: 1.3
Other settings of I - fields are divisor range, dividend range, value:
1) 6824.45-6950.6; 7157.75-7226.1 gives 1.29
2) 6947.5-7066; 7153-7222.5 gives 0.80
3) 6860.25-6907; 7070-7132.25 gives 1.34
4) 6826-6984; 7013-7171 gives 1.26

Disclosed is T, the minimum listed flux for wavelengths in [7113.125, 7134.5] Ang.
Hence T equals 12.63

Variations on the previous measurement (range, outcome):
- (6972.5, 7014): 22.59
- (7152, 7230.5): 16.25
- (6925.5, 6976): 18.94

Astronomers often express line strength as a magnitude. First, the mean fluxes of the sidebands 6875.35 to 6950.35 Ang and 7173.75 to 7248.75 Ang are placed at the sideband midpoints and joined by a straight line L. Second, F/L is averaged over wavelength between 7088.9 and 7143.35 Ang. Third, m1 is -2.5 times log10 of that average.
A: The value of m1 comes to 0.165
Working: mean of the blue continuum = 17.7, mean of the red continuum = 21.3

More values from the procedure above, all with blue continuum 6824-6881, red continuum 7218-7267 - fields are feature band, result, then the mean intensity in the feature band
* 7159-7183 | 0.27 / 17.9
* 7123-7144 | 0.44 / 14.7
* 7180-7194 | 0.14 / 20.6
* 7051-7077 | -0.12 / 22.6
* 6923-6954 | -0.22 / 20.7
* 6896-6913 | -0.04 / 16.6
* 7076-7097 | 0.05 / 19.9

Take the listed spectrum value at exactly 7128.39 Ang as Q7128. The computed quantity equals 13.96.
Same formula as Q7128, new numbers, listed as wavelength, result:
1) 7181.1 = 19.26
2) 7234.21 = 23.12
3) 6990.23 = 23.32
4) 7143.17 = 16.24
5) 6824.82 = 13.76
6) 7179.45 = 19.31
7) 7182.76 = 19.98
